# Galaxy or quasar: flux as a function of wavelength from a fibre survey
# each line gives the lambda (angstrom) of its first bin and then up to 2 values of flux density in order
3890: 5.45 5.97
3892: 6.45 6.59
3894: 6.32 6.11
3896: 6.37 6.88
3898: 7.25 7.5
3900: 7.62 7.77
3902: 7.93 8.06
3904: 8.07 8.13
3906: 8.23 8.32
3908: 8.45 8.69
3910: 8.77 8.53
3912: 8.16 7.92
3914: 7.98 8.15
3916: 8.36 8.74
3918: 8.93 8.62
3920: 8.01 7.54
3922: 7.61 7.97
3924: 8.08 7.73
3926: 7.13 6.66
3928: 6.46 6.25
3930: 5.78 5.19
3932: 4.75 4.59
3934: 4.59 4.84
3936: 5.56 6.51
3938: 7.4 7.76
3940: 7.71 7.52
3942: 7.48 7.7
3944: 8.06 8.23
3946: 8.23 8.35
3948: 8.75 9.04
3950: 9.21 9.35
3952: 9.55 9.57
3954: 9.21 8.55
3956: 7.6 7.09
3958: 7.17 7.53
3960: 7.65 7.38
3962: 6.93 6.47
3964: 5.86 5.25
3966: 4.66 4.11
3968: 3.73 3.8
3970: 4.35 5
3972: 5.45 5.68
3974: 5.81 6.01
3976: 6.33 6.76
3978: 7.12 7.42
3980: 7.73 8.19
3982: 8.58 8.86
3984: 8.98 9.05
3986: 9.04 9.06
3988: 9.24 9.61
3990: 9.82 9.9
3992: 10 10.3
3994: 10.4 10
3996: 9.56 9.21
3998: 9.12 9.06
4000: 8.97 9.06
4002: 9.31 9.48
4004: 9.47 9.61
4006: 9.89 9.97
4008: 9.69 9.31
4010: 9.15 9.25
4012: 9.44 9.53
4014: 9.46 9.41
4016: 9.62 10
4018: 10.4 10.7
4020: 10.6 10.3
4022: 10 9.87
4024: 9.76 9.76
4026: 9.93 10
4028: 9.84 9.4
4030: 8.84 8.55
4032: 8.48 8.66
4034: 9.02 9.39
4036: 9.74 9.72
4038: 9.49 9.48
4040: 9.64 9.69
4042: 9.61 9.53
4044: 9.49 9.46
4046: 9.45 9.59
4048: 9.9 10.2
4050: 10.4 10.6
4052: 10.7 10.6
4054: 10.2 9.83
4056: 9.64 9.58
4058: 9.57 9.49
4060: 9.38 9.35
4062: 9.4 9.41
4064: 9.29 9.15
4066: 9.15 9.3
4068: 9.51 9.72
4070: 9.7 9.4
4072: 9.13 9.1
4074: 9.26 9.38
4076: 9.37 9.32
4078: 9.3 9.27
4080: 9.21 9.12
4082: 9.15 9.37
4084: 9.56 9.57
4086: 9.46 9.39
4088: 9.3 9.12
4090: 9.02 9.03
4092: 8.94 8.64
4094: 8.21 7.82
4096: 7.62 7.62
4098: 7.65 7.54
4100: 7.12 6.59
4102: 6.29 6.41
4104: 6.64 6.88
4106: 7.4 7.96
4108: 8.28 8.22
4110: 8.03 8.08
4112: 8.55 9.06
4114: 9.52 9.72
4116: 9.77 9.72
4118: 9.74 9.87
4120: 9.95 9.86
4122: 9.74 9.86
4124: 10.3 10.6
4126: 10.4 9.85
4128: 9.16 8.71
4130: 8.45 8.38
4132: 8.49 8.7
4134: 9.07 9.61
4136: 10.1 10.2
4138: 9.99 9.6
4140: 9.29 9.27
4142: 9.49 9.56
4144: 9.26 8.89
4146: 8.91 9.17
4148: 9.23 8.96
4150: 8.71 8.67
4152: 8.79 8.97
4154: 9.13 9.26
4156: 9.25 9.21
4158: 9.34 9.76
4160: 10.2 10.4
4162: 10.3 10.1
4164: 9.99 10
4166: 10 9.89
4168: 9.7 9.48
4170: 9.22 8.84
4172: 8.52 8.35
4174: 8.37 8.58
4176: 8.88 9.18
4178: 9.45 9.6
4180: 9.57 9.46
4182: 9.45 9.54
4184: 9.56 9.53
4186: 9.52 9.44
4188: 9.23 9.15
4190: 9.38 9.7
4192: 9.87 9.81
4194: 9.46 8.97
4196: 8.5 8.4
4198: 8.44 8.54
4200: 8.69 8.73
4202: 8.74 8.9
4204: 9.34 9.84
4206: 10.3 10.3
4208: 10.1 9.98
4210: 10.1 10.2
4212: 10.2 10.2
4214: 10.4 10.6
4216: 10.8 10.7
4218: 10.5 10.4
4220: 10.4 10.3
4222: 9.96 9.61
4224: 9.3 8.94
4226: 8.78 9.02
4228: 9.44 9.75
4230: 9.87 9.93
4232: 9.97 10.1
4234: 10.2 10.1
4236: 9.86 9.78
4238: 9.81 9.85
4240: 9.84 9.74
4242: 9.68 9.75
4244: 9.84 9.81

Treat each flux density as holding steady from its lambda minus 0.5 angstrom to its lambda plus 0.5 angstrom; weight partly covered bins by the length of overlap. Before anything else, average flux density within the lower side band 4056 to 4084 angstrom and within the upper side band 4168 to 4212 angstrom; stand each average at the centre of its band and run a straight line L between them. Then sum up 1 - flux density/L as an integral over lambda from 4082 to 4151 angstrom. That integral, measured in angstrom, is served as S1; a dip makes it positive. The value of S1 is 3.4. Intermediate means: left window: 9.36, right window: 9.3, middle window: 8.88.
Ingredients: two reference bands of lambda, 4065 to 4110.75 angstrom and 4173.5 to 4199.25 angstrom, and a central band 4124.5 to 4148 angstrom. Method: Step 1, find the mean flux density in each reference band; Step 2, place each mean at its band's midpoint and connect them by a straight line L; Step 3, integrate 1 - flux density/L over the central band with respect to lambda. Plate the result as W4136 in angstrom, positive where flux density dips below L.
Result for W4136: -1.2 angstrom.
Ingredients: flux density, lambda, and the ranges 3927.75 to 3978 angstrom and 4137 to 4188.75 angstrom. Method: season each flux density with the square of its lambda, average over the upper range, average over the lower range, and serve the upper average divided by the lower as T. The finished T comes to 1.5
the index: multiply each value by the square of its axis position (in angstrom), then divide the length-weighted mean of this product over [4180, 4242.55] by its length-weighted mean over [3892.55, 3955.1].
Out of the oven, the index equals 1.5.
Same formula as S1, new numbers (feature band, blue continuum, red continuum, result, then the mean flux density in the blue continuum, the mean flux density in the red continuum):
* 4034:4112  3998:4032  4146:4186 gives 4.0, 9.6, 9.35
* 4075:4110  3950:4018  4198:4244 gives 2.2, 8.2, 9.8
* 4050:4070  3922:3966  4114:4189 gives -2.9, 7.25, 9.42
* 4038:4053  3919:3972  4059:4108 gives -3.0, 6.95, 8.7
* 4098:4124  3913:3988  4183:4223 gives 1.0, 7.21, 9.67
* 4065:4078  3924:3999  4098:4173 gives -1.4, 7.44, 9.07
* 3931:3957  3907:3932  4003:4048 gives 1.9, 7.69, 9.6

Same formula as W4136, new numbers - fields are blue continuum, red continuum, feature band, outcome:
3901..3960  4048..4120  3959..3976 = 5.12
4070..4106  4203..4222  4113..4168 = -1.57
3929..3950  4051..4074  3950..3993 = 1.20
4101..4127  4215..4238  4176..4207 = 0.91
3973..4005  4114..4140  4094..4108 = 3.20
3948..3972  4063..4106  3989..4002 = -3.83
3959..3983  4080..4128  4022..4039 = -4.86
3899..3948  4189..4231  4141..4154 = 0.16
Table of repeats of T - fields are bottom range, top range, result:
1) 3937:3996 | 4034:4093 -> 1.30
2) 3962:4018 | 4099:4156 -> 1.16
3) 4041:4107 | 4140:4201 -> 1.08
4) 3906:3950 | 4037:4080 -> 1.37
